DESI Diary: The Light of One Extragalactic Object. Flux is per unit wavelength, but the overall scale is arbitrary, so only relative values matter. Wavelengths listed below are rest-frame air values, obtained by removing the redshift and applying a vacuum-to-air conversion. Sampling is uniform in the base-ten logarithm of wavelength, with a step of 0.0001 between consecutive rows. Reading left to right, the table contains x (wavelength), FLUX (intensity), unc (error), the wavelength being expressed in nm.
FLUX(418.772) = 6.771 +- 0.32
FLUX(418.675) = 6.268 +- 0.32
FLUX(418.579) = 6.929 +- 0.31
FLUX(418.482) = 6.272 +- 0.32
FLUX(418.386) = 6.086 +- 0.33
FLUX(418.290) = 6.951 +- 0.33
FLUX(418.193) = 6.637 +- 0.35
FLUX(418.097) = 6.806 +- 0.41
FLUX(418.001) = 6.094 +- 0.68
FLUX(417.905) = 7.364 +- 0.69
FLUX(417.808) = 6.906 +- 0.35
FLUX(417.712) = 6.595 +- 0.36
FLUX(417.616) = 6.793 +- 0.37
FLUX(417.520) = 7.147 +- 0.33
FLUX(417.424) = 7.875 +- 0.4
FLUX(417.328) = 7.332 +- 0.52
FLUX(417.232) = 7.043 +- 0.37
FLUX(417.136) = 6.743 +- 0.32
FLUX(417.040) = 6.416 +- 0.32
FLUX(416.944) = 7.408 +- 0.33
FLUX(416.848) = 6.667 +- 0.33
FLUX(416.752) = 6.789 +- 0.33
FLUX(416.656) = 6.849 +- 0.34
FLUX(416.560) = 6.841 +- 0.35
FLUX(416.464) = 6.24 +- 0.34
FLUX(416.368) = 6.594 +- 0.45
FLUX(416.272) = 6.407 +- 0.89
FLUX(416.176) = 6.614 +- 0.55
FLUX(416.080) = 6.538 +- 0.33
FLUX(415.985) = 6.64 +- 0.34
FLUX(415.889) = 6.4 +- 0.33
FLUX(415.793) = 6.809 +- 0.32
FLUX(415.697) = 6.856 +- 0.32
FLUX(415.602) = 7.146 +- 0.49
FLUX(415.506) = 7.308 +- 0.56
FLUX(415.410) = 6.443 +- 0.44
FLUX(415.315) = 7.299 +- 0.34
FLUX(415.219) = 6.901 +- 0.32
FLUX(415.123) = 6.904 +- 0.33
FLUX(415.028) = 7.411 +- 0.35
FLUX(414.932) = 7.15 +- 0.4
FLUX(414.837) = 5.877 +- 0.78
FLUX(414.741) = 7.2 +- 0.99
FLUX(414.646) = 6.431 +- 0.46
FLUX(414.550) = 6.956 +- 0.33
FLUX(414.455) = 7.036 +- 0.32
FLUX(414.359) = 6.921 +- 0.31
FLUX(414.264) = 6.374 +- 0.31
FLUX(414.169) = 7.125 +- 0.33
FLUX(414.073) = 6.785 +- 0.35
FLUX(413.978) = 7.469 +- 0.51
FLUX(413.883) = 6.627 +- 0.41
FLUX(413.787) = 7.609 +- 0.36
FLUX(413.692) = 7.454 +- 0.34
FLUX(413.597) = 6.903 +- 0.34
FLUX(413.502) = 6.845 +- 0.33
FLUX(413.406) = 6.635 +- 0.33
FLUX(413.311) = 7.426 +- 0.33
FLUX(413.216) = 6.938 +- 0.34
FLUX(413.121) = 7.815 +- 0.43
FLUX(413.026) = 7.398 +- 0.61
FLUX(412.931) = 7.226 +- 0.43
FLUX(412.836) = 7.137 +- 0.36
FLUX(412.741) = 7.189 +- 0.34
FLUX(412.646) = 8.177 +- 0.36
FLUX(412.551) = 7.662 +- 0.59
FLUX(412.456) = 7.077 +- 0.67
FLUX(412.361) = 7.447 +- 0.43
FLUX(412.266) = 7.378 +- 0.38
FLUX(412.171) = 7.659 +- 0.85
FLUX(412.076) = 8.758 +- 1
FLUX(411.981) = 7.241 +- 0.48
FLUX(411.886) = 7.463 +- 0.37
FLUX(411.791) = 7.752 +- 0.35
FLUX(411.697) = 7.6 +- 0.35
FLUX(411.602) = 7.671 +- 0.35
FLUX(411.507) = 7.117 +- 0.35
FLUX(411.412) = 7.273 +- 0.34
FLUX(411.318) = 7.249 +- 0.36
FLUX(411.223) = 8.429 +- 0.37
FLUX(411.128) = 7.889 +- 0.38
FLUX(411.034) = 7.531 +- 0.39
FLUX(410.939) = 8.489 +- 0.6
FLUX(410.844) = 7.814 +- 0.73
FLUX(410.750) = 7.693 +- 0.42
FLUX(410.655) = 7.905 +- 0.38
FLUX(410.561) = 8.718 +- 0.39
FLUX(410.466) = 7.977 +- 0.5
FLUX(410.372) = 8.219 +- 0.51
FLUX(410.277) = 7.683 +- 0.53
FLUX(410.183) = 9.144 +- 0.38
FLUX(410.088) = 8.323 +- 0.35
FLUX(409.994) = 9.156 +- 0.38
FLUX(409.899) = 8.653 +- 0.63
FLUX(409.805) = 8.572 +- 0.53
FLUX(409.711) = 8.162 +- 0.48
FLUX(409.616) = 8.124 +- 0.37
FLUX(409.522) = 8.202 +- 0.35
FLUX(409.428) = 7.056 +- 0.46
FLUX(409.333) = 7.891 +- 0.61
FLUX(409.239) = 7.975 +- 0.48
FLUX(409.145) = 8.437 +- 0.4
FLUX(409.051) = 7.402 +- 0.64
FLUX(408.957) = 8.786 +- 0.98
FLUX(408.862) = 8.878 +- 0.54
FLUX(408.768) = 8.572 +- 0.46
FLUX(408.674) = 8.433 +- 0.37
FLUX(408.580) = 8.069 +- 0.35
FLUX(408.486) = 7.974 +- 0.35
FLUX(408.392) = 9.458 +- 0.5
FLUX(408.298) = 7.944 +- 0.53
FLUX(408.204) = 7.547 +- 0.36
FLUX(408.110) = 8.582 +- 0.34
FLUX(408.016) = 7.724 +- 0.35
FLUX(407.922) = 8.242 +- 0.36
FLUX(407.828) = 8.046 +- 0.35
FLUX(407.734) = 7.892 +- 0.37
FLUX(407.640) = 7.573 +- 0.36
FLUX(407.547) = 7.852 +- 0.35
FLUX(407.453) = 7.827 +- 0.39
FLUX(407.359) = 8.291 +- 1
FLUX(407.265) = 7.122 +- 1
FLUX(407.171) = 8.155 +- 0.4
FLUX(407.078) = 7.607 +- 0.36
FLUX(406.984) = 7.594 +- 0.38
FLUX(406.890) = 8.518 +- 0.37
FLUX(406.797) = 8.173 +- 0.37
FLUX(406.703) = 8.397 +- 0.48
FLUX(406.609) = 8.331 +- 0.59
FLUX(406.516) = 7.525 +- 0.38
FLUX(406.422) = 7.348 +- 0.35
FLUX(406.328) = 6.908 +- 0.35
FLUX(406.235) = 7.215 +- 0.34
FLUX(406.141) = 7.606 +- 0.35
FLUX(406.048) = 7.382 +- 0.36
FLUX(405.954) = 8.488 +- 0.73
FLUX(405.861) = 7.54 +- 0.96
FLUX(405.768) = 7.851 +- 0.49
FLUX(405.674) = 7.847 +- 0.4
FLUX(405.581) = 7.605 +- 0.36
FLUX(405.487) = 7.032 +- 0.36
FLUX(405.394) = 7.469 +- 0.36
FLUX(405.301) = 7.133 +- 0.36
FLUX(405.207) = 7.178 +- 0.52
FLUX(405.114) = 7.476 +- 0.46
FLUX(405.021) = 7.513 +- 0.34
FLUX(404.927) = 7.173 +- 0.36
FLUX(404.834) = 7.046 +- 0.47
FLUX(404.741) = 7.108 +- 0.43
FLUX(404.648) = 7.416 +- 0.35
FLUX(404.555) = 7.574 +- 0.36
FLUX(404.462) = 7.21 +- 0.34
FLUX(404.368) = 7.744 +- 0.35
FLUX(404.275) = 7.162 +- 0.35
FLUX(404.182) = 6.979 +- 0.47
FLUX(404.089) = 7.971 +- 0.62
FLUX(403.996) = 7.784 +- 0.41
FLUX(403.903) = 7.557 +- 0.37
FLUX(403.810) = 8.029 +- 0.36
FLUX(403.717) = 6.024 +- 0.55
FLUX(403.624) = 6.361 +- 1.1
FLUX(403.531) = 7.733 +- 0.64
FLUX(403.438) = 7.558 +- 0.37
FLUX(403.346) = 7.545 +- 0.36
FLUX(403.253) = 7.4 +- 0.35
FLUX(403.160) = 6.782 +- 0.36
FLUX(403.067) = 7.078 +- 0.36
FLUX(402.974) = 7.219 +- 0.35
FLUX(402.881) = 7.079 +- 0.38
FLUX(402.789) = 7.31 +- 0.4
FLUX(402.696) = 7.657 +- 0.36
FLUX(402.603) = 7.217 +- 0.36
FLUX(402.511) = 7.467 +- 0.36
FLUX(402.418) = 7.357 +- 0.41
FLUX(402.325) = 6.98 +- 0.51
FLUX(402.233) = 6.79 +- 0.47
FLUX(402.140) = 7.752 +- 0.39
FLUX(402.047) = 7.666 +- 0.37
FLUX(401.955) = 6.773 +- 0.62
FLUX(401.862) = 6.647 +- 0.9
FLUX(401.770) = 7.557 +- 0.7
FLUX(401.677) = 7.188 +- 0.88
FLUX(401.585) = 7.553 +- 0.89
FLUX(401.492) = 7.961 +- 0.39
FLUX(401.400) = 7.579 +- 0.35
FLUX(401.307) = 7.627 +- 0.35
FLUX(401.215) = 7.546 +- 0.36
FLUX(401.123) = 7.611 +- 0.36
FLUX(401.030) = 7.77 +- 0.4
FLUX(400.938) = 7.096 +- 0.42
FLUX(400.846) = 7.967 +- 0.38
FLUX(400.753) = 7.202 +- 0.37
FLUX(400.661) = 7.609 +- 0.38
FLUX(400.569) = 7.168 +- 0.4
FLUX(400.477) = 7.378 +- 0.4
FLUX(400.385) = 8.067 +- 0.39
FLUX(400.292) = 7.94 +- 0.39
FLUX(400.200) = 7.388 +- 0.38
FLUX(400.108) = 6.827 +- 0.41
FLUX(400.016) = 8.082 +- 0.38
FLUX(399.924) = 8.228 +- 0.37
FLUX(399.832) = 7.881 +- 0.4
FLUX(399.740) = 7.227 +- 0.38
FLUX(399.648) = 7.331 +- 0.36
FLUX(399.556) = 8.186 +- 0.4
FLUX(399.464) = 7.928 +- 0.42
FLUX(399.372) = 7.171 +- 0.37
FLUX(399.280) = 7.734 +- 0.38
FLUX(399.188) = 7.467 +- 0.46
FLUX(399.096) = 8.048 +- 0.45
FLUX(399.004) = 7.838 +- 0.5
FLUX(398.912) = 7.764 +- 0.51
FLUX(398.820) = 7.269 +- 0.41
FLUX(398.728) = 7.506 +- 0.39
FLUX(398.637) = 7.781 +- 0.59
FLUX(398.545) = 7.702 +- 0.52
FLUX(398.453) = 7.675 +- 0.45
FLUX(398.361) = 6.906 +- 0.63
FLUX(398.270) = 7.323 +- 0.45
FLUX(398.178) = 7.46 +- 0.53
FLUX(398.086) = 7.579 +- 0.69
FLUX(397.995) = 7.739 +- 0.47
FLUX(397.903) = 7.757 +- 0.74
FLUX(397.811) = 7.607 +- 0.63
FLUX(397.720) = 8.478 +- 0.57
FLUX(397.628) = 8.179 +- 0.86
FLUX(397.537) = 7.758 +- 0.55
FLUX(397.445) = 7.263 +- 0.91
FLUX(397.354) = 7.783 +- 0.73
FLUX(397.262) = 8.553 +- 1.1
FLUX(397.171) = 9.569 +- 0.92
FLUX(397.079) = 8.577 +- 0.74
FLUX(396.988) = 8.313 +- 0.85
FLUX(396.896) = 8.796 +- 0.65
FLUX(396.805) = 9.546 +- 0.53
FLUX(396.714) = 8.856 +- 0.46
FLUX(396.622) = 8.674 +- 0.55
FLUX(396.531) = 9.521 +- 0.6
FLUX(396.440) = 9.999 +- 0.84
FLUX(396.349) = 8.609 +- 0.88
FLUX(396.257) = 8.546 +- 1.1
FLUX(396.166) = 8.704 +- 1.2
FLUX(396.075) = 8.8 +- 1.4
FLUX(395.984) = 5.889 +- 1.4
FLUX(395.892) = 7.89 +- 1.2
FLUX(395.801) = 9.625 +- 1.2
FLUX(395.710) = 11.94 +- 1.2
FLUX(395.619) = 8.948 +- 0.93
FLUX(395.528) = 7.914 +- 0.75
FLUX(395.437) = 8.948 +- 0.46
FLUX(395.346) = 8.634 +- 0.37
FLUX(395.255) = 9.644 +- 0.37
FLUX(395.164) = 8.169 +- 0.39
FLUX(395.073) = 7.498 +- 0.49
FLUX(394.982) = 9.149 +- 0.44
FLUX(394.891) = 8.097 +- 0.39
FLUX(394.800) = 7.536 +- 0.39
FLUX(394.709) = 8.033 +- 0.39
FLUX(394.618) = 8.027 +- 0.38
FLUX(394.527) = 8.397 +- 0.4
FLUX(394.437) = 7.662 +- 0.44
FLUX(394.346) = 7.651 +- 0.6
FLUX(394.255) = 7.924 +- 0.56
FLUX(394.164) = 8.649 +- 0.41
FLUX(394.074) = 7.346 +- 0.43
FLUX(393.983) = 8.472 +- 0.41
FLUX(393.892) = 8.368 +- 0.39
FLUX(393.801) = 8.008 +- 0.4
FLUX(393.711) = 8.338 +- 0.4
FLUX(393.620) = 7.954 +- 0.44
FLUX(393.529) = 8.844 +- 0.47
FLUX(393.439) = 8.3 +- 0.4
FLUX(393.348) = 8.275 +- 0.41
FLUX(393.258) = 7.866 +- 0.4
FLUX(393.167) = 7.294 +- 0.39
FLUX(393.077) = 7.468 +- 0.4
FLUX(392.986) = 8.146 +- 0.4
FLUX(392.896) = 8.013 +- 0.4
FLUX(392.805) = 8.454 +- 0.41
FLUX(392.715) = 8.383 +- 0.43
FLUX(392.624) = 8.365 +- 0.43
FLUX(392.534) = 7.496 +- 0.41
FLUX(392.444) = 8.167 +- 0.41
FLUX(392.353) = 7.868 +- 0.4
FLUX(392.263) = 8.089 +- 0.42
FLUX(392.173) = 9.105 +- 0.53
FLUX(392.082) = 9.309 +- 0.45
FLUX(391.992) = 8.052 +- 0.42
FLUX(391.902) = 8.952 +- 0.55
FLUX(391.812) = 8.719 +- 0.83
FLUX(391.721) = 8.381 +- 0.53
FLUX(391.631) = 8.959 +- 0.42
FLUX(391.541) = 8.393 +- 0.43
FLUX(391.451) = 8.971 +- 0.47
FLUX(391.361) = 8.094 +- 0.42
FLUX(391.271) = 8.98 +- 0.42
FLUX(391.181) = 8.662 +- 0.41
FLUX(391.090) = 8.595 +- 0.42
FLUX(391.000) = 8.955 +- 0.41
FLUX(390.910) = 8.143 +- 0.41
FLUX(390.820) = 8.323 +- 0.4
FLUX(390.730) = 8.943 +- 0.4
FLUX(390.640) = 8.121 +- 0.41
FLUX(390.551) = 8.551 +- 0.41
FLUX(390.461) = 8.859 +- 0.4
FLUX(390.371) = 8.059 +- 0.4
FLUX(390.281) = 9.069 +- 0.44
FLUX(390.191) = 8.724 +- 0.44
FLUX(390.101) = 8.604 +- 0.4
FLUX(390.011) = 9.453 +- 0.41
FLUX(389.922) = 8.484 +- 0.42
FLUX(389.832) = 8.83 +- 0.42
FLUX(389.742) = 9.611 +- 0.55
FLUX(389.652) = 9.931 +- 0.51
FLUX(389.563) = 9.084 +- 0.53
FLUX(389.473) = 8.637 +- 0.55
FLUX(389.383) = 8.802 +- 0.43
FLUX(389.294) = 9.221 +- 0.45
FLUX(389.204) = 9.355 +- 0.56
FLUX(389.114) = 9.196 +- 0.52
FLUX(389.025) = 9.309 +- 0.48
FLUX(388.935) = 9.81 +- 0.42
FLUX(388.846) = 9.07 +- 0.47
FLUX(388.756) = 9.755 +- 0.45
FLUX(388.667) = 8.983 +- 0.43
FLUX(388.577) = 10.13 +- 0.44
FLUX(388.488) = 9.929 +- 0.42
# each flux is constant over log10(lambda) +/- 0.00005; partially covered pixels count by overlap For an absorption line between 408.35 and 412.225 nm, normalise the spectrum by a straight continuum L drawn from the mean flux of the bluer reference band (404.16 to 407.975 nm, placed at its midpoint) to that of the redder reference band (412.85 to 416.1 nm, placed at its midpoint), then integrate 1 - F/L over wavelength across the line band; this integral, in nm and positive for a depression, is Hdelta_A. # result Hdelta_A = -0.42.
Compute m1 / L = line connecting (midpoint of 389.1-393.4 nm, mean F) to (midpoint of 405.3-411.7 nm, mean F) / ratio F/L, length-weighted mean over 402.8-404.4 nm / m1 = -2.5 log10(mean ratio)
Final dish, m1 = 0.12 mag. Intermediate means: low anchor 8.58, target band 7.29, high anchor 7.96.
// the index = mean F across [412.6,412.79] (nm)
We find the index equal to 7.68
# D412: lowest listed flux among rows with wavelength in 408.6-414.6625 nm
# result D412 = 6.374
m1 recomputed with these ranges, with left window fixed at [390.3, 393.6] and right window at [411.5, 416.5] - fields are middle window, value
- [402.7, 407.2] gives 0.02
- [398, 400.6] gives 0.05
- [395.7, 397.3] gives -0.09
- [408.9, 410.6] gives -0.13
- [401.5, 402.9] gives 0.07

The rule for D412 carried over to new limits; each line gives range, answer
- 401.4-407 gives 6.024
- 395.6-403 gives 5.889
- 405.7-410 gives 6.908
